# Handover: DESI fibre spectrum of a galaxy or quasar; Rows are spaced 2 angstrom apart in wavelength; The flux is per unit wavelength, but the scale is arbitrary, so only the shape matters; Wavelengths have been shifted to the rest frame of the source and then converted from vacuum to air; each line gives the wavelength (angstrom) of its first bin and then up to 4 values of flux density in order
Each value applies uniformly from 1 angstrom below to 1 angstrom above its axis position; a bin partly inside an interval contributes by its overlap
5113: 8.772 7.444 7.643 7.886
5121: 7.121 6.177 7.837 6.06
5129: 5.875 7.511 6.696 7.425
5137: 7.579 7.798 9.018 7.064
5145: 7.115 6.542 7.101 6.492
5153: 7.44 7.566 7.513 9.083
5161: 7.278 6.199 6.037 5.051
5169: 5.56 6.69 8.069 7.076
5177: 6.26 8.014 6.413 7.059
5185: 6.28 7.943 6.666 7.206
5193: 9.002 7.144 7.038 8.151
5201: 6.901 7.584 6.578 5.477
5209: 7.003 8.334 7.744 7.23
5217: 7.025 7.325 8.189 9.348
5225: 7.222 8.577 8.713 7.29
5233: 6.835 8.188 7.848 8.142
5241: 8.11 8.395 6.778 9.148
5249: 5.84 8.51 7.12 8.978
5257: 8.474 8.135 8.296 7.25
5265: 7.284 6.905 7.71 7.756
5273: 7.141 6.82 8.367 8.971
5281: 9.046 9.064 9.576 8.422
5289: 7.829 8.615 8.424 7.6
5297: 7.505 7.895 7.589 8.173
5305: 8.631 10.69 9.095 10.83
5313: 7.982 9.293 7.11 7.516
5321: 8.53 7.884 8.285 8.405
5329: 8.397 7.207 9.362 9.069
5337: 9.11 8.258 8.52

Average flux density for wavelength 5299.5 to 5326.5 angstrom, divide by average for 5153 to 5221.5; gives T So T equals 1.20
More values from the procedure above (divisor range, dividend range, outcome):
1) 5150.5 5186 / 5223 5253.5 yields 1.14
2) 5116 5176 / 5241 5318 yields 1.16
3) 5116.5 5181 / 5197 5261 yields 1.09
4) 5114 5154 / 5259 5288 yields 1.12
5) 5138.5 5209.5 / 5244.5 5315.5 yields 1.16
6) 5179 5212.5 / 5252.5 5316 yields 1.15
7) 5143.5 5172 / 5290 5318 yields 1.25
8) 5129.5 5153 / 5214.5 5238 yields 1.08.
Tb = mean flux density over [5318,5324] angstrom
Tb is 7.98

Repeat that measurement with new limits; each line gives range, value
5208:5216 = 7.58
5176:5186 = 6.81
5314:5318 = 8.2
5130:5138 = 7.3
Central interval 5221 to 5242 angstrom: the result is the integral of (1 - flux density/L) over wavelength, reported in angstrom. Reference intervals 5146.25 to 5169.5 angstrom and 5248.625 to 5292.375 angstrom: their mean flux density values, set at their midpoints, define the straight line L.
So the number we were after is -1.1 angstrom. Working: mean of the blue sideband 6.85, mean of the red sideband 8.04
